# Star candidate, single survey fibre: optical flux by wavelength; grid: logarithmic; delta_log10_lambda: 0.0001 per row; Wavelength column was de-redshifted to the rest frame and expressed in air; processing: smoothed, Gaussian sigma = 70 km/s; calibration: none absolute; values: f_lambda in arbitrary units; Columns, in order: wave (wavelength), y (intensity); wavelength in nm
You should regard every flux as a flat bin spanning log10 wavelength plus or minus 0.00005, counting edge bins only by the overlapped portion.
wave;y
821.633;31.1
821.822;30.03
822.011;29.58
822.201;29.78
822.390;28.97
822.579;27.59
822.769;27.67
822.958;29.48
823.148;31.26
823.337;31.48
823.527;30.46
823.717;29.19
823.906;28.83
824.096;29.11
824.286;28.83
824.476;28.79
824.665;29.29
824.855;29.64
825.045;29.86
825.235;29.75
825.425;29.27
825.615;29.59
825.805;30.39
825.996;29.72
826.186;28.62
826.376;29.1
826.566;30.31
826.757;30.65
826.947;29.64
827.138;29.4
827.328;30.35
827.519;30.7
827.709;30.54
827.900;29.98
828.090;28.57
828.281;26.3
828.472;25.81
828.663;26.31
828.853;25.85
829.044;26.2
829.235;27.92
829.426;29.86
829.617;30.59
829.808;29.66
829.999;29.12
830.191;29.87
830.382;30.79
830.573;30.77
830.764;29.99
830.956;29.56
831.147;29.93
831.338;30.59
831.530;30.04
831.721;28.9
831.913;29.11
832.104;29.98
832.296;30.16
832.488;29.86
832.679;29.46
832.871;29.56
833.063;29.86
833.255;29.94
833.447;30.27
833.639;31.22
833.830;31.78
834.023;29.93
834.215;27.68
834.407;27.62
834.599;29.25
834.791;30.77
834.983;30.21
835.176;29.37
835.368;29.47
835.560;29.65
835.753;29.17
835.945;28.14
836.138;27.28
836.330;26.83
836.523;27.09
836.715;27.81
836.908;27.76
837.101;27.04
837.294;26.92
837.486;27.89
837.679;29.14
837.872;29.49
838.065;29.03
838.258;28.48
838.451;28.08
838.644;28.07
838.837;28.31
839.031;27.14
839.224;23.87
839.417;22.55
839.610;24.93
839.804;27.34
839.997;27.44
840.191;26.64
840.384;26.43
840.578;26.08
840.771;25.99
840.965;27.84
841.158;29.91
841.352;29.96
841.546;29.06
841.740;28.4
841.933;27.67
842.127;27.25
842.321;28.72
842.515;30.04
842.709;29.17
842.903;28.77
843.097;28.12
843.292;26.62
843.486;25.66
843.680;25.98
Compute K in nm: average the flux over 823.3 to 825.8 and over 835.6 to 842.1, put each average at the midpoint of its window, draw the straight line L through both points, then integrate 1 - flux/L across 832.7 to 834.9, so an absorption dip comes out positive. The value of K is -0.122 nm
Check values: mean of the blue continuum 29.5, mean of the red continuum 27.5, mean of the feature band 29.8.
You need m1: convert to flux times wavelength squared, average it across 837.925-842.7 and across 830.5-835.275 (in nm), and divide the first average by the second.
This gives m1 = 0.94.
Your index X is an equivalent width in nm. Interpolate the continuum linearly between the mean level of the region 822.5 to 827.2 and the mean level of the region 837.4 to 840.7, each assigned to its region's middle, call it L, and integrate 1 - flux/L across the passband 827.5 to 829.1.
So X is 0.068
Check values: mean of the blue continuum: 29.5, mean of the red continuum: 27.1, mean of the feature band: 27.7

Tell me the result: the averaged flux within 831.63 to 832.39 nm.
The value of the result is 29.5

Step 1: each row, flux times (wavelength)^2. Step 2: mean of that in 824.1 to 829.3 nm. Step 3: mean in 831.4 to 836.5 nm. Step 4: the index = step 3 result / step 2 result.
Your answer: 1.03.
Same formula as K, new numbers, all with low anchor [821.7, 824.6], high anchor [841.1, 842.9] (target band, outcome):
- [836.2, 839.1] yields 0.11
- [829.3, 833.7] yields -0.11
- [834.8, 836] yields -0.02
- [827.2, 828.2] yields -0.02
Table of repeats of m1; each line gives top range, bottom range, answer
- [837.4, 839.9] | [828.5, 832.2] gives 0.95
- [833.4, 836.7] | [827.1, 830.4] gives 1.03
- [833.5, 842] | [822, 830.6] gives 0.99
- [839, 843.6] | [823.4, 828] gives 0.96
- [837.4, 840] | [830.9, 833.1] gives 0.93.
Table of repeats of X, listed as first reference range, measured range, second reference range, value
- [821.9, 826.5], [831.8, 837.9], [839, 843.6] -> -0.20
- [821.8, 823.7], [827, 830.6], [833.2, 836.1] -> 0.09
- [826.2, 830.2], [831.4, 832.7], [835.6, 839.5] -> -0.06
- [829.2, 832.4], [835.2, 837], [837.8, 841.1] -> -0.01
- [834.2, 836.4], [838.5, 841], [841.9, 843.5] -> 0.18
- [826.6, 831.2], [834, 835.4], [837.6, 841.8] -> -0.05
